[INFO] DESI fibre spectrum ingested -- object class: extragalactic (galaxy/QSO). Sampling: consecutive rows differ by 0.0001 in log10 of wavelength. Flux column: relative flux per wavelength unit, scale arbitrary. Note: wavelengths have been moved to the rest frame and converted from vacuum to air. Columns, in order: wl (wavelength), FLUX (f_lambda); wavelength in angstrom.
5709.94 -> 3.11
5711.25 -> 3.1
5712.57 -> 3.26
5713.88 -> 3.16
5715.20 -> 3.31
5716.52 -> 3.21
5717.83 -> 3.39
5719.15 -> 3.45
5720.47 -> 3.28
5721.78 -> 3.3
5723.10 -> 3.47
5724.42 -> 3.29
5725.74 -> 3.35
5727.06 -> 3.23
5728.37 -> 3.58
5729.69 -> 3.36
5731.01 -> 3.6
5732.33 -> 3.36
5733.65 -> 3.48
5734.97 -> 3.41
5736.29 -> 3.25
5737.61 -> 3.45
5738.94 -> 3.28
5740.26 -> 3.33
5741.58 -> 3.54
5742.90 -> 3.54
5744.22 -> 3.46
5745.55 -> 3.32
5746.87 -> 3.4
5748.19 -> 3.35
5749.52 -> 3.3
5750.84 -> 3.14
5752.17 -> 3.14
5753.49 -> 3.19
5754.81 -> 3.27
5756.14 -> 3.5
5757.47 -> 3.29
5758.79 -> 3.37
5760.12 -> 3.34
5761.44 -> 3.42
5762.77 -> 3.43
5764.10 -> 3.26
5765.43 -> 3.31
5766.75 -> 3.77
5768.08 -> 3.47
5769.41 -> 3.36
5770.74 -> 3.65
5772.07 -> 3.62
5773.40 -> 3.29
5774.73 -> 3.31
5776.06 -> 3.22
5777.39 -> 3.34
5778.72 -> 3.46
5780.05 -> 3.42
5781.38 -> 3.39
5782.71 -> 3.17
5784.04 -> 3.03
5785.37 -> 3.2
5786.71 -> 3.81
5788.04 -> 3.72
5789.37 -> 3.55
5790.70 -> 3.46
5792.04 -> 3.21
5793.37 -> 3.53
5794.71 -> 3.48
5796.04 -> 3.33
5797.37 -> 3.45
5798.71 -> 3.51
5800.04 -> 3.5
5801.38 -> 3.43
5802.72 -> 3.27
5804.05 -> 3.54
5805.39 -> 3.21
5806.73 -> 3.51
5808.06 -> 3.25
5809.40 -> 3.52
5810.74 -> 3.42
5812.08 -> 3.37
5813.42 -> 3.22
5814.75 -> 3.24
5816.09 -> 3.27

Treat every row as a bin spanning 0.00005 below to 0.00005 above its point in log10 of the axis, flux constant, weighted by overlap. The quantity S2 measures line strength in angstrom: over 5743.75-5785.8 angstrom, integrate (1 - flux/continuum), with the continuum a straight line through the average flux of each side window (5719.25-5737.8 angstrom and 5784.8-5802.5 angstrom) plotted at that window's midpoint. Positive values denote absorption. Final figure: 1.0 angstrom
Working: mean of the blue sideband 3.39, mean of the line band 3.35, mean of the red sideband 3.47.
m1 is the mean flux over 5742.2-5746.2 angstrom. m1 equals 3.44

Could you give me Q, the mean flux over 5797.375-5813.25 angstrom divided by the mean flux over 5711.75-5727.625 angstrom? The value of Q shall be 1.03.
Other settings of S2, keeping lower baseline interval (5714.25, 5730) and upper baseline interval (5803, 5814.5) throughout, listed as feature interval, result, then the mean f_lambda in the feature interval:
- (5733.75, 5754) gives 0.1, 3.34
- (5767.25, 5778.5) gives -0.2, 3.41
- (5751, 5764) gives 0.2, 3.32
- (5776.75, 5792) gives -0.2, 3.41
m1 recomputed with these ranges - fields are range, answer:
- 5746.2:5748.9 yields 3.37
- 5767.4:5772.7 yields 3.52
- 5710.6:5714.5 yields 3.17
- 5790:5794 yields 3.4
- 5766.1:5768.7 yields 3.62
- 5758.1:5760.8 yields 3.37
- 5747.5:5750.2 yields 3.33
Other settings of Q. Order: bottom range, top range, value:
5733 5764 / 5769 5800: 1.02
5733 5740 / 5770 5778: 1.01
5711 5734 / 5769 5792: 1.02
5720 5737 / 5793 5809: 1.01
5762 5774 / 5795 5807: 0.99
